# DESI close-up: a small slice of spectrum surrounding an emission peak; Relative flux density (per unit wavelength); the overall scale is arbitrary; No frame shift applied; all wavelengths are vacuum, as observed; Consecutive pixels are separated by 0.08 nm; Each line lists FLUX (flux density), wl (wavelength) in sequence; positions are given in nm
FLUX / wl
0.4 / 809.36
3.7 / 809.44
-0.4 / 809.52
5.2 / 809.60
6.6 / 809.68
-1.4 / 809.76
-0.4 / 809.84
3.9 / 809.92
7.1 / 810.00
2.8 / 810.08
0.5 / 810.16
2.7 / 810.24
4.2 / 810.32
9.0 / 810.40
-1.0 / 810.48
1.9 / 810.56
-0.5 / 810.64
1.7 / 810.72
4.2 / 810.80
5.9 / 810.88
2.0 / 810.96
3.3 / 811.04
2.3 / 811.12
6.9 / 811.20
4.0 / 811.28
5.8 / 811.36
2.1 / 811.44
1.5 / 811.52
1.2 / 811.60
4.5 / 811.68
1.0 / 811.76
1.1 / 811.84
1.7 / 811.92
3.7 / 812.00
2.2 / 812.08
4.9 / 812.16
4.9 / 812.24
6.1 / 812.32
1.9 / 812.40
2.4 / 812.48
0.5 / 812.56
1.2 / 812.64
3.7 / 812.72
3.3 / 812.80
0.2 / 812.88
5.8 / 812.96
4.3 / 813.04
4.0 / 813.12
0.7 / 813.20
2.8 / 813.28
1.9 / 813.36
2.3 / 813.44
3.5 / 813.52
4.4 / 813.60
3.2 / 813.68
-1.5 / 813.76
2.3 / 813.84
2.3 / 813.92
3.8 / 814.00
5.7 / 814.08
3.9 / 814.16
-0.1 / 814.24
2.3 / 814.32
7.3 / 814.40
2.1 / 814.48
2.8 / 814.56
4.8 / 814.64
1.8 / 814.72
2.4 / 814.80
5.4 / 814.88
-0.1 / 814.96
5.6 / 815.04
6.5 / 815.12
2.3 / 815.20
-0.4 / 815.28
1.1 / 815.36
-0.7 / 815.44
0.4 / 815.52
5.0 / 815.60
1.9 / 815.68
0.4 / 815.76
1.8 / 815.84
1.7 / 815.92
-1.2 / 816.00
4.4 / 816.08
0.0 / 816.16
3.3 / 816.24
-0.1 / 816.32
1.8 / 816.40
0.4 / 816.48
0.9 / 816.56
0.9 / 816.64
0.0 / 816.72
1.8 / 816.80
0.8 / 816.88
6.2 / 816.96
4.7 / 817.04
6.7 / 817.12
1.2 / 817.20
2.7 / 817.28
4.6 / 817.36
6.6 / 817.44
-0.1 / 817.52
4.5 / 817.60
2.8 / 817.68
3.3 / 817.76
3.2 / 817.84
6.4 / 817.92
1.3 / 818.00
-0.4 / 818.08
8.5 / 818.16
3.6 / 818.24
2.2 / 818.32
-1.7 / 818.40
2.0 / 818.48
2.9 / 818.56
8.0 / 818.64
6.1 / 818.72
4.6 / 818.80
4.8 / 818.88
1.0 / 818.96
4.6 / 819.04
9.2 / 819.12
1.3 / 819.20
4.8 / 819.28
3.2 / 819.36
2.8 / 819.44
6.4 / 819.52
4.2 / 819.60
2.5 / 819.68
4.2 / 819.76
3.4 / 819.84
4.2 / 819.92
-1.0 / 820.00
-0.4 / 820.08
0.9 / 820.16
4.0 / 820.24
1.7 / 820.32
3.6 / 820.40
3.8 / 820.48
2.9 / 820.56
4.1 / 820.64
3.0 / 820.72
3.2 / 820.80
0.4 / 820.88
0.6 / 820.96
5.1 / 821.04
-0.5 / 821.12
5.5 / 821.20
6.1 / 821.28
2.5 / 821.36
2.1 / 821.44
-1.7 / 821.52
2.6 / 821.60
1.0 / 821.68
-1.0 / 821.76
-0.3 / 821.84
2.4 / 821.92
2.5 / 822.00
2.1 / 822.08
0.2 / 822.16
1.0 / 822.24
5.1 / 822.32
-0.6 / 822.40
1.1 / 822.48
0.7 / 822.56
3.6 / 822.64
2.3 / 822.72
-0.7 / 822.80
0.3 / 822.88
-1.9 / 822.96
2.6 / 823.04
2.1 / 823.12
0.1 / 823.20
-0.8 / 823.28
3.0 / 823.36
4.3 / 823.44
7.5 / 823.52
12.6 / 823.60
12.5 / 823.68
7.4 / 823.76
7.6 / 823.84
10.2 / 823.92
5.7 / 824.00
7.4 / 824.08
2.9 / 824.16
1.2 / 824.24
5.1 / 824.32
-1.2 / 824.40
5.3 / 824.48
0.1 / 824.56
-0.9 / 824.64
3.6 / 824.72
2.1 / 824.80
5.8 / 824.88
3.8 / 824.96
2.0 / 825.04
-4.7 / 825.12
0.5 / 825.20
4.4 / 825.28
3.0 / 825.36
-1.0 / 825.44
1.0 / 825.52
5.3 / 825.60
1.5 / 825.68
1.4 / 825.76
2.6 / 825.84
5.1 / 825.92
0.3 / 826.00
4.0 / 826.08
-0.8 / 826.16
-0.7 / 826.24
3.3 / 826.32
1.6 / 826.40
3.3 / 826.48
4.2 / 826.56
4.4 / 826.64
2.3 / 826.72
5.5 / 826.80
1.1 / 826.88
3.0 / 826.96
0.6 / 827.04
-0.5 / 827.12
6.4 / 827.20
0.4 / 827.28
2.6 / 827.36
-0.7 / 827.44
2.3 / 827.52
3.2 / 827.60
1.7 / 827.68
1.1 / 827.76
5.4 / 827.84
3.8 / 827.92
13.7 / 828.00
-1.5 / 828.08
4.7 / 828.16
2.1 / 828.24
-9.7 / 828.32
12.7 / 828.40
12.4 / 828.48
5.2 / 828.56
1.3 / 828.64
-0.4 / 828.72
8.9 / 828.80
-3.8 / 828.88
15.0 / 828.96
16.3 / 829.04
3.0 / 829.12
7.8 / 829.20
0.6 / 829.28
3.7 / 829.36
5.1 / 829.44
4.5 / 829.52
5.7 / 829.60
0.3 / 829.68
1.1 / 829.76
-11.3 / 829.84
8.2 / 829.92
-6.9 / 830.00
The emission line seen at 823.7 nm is Hgamma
